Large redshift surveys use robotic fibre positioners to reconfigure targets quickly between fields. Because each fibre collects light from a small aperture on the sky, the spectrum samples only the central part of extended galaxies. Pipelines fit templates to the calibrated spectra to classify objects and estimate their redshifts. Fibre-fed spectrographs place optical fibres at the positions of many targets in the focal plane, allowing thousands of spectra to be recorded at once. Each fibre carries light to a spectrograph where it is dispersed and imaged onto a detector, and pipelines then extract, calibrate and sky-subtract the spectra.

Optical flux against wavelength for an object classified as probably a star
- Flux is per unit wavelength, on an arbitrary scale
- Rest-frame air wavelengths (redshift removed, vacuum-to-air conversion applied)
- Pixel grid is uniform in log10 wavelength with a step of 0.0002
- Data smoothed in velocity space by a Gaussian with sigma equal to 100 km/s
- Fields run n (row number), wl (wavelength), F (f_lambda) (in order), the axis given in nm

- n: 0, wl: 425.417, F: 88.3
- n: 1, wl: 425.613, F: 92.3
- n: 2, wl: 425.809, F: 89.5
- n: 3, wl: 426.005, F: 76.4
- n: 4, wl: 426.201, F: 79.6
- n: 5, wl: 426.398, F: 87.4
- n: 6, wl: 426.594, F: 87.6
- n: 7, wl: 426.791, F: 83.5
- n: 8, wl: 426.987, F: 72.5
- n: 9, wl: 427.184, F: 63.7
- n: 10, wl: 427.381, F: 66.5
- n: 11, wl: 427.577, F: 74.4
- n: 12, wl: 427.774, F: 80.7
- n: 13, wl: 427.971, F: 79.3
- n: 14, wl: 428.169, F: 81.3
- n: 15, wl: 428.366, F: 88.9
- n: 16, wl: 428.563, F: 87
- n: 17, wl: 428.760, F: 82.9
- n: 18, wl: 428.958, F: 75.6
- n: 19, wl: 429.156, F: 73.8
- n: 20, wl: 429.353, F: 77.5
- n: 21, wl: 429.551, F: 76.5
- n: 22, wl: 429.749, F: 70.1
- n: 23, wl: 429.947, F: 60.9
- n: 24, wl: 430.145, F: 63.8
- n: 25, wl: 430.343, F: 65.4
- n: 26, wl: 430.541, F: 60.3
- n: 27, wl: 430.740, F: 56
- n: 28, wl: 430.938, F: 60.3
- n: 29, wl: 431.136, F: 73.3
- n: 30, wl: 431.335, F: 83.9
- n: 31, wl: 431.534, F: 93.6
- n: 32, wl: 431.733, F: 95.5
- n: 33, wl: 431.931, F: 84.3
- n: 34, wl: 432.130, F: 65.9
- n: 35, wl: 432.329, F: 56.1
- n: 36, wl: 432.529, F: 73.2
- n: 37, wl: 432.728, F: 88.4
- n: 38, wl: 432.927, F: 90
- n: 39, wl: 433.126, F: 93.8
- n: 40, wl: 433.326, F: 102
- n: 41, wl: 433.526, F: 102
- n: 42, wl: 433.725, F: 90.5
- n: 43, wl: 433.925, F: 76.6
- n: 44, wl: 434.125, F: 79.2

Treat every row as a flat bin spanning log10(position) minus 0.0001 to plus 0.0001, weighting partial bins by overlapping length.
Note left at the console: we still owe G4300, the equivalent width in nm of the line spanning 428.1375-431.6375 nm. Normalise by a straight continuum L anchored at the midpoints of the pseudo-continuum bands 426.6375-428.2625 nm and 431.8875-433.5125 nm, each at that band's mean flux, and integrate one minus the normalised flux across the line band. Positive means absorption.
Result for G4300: 0.221 nm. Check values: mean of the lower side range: 75.6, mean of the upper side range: 82.7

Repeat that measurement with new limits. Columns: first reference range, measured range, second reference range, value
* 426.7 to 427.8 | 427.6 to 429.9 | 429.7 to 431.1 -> -0.36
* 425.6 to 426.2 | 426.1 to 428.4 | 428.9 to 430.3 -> 0.02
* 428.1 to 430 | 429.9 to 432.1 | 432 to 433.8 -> 0.24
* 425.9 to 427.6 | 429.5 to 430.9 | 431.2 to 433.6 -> 0.31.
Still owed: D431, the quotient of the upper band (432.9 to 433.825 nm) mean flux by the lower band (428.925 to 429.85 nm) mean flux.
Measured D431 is 1.29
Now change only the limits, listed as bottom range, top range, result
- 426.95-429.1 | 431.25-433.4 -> 1.08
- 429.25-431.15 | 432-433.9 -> 1.27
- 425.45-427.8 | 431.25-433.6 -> 1.07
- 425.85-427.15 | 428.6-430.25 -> 0.91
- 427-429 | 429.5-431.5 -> 0.87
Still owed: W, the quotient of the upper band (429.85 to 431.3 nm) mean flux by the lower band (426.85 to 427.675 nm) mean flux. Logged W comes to 0.91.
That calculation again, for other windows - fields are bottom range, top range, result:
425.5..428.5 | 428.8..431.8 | 0.90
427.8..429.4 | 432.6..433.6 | 1.17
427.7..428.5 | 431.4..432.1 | 1.07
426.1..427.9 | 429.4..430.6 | 0.86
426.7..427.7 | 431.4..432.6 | 1.08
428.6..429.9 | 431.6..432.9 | 1.03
